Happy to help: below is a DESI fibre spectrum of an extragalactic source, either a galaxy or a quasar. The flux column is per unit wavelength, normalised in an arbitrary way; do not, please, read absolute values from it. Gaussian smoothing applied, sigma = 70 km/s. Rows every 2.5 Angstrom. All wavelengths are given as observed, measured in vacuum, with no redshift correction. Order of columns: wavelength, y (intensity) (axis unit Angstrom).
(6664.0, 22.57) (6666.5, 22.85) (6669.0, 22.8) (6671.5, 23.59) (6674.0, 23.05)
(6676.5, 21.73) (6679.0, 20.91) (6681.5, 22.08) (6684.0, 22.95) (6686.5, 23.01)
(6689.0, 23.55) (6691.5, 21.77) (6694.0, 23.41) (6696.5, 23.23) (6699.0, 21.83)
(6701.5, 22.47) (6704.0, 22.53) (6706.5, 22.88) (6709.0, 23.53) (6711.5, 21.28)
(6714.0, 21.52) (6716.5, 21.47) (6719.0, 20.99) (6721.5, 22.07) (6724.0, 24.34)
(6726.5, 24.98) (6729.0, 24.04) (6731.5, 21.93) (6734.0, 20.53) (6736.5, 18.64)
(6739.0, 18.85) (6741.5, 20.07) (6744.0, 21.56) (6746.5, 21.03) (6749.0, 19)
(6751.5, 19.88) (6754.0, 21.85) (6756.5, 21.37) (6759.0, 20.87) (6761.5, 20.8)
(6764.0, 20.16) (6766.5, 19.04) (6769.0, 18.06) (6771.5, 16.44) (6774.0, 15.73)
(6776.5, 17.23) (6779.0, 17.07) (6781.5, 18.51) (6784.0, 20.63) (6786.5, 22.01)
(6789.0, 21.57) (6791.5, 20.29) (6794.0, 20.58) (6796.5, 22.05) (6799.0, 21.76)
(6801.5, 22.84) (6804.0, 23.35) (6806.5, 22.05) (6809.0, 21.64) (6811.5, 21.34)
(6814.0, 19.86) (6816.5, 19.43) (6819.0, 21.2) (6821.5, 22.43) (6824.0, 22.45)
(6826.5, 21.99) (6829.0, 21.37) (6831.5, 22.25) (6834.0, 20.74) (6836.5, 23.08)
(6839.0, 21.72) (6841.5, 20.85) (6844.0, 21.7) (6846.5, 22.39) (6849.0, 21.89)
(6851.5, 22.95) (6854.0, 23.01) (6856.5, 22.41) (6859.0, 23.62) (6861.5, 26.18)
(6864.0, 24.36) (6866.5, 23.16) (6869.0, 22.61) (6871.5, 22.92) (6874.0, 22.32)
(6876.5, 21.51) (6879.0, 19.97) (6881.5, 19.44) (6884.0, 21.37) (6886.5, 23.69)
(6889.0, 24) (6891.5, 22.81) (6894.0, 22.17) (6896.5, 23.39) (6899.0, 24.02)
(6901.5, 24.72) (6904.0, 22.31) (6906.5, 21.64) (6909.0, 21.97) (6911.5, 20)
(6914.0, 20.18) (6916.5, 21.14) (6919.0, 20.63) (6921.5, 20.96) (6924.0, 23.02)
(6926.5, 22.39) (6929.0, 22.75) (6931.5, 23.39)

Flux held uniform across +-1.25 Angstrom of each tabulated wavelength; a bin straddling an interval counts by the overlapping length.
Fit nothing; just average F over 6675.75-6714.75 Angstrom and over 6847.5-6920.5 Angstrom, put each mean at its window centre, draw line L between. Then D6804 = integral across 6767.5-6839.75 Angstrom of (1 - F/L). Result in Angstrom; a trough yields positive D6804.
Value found 5.7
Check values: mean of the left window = 22.4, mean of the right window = 22.4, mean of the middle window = 20.7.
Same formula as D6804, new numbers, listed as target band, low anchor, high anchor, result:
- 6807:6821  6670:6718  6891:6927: 0.87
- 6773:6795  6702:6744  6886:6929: 2.68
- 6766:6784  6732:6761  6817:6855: 2.83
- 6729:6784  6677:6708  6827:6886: 6.98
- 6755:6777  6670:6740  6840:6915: 3.34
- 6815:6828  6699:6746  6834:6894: 0.48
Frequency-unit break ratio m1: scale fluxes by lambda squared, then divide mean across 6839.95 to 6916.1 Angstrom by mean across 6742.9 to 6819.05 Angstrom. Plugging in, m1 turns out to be 1.1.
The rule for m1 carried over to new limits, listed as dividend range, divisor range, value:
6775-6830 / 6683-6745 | 0.97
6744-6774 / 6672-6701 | 0.90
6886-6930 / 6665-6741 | 1.06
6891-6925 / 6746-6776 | 1.18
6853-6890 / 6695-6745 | 1.08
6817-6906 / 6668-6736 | 1.05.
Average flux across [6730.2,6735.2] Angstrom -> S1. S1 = 21.3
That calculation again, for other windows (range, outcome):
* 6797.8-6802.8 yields 22.3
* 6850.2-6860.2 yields 23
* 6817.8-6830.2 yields 21.9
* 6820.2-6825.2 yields 22.4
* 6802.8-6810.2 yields 22.3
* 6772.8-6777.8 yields 16.5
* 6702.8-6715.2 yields 22.4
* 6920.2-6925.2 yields 22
